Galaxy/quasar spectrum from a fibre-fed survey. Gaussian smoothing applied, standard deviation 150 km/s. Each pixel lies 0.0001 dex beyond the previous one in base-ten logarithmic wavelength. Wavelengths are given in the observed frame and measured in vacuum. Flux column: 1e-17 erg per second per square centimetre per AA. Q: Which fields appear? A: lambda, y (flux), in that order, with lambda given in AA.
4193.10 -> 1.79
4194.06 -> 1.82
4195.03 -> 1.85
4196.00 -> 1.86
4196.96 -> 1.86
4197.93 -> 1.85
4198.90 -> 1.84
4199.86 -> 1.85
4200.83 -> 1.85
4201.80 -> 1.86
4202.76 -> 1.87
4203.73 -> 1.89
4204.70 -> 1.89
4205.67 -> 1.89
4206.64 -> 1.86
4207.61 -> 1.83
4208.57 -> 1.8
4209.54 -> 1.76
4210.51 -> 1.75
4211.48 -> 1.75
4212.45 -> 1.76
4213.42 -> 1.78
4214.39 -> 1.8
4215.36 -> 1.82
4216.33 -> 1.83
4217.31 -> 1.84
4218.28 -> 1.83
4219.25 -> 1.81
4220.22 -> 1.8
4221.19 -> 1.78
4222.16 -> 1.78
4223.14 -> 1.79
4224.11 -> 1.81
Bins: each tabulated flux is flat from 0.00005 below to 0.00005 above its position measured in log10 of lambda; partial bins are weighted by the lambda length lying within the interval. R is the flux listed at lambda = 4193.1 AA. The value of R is 1.79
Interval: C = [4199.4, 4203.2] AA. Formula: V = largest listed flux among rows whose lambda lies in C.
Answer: 1.87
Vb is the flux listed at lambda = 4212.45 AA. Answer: 1.76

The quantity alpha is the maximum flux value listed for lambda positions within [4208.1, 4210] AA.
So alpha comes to 1.8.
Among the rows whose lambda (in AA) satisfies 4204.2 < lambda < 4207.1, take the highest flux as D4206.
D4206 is 1.89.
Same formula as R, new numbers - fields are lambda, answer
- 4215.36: 1.82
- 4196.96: 1.86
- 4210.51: 1.75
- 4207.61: 1.83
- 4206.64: 1.86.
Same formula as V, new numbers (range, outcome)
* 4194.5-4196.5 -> 1.86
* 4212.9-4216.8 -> 1.83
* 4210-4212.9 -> 1.76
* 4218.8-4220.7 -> 1.81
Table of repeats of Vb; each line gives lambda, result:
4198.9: 1.84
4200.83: 1.85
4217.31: 1.84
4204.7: 1.89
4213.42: 1.78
